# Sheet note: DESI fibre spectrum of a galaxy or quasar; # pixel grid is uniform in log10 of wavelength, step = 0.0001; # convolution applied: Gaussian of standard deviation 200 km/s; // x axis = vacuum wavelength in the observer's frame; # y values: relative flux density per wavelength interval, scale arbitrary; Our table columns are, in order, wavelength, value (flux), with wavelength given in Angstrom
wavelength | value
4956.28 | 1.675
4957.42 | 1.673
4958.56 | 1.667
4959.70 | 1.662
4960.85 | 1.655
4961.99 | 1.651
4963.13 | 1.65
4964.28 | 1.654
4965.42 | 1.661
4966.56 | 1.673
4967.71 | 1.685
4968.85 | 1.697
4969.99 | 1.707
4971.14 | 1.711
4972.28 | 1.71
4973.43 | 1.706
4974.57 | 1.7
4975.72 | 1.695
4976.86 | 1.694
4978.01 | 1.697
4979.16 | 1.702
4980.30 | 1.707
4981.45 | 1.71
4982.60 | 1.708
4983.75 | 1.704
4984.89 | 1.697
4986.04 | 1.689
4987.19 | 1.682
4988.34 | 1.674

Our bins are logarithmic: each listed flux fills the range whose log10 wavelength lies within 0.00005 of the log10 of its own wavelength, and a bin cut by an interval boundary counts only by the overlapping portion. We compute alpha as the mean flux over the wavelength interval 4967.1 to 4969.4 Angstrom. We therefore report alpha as 1.69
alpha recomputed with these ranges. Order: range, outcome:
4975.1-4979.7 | 1.69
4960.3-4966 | 1.66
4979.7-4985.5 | 1.71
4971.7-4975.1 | 1.71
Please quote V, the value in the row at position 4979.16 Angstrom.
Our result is 1.702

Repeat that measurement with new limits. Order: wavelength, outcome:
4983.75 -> 1.704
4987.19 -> 1.682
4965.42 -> 1.661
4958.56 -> 1.667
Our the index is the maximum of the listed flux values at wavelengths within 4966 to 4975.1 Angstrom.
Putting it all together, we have 1.711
